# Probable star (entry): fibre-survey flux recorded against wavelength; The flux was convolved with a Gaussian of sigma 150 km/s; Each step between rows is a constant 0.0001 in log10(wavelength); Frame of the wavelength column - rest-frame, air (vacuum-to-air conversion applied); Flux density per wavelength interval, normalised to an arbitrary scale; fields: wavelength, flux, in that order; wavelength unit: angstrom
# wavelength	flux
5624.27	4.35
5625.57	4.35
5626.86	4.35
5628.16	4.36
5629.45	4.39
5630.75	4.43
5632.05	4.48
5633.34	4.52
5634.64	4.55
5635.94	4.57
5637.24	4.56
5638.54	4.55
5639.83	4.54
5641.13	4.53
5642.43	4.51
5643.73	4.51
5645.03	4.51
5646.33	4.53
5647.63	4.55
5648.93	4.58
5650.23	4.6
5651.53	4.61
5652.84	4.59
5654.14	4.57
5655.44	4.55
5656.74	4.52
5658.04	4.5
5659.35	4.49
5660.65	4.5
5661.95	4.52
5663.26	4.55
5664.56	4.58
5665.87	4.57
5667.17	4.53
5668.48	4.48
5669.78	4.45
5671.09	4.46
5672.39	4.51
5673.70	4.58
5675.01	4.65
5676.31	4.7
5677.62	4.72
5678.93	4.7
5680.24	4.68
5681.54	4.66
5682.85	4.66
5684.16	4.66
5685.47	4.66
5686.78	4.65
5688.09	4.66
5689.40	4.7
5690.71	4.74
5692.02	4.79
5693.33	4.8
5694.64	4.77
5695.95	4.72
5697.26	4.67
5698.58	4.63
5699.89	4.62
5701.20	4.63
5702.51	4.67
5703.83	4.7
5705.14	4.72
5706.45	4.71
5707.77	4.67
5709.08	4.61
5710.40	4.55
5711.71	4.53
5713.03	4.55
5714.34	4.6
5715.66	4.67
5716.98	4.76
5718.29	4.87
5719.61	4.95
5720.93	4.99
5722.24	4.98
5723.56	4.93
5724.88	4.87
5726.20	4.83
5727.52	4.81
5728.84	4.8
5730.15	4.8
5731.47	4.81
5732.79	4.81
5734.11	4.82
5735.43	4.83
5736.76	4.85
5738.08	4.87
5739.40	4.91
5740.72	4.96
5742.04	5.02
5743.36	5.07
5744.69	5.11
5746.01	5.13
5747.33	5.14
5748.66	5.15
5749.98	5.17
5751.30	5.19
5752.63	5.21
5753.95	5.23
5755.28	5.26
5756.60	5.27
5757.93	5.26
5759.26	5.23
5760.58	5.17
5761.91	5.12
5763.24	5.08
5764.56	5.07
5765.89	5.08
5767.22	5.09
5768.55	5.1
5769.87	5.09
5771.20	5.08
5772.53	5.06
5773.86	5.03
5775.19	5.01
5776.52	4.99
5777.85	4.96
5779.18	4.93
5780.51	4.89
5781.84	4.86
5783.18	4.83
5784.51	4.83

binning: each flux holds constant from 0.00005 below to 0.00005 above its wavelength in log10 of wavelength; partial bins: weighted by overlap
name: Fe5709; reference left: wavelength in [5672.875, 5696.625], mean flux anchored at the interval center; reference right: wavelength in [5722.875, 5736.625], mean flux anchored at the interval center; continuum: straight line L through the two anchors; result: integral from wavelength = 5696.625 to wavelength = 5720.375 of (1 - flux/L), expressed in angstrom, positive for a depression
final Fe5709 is 0.5 angstrom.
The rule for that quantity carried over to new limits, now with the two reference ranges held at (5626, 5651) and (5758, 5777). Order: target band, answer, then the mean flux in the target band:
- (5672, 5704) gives 0.36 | 4.68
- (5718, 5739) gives 0.22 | 4.86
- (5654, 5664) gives 0.17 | 4.53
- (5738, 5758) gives -0.48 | 5.13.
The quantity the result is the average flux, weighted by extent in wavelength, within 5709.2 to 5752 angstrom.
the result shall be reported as 4.88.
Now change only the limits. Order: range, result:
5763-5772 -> 5.09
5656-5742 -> 4.7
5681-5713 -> 4.67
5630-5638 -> 4.51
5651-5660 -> 4.54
